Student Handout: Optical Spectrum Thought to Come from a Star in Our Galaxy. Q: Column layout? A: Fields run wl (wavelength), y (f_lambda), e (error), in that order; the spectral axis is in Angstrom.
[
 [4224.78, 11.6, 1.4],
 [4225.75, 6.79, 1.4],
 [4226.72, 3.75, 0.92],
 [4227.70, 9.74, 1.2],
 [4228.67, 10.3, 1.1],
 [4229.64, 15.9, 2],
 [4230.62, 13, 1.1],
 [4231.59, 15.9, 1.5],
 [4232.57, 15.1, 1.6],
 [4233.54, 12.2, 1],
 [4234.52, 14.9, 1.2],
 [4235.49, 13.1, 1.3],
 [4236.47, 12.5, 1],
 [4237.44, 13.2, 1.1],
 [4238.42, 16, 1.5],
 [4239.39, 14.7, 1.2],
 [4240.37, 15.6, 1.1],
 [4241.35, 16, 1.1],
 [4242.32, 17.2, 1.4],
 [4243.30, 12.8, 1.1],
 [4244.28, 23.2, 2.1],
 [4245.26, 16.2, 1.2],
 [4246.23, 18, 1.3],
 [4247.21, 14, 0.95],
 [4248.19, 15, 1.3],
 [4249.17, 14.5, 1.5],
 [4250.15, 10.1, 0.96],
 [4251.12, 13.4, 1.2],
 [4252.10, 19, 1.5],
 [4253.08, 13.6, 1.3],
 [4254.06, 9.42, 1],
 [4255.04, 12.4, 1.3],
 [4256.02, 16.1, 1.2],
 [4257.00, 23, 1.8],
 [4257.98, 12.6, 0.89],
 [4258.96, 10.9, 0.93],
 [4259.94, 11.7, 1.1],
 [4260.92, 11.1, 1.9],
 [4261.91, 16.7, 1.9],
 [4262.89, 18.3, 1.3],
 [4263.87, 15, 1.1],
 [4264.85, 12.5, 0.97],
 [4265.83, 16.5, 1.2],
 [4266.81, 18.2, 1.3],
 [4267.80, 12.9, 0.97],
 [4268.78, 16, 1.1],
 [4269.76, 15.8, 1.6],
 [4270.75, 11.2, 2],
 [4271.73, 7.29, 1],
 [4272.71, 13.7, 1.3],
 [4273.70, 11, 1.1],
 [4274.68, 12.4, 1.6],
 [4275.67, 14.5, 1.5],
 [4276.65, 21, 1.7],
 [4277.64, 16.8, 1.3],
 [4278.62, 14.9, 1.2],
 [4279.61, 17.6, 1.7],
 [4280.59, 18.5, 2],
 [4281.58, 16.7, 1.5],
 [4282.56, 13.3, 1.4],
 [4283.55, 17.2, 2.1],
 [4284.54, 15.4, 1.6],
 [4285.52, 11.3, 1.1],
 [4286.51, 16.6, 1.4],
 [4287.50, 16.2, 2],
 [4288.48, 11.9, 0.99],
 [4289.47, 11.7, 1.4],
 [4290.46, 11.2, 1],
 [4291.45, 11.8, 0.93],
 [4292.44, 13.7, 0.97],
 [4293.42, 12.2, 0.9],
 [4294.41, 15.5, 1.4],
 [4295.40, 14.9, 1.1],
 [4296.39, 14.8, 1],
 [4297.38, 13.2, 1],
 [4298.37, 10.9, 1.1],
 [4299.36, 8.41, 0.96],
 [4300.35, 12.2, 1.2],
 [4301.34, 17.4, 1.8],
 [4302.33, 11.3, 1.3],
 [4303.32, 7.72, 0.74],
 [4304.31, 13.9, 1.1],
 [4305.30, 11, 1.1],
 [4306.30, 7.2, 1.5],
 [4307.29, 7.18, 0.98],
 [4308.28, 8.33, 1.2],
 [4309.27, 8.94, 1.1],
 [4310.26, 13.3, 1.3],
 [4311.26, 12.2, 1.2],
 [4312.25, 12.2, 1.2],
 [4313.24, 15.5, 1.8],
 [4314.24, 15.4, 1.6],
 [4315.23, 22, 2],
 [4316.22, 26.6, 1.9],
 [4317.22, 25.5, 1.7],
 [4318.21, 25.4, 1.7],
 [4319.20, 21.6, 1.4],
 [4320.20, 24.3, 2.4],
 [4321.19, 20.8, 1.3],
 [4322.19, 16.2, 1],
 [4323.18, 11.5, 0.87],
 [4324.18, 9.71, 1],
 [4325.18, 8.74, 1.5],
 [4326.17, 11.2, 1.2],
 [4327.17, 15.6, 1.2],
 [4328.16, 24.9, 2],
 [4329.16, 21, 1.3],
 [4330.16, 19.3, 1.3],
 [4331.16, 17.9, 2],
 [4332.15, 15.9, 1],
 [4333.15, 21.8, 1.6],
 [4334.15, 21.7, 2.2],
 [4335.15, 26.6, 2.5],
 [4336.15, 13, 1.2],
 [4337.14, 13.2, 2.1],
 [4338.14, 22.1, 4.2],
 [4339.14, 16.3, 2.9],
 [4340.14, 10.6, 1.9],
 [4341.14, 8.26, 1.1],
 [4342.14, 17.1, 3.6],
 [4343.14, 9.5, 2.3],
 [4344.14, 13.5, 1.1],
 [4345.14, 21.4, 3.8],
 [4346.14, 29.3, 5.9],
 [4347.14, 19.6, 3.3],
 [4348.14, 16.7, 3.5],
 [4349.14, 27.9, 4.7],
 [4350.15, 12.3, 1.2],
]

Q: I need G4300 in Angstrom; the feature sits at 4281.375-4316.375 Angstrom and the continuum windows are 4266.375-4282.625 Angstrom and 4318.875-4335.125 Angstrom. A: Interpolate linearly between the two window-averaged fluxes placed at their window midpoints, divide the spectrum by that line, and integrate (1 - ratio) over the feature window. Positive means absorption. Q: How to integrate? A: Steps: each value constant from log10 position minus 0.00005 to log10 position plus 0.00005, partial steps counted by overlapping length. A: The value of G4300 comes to 6.59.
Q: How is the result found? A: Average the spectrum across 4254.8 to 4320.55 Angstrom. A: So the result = 14.5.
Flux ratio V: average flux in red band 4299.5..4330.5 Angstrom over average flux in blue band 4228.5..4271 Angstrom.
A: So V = 1.0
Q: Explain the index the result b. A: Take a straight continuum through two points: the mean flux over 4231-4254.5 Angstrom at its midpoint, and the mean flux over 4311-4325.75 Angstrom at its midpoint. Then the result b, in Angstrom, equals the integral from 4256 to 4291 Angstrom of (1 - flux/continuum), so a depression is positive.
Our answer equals 3.11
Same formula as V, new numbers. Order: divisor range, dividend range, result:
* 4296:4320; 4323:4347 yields 1.17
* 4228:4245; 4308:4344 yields 1.14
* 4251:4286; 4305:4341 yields 1.12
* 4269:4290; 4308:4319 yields 1.18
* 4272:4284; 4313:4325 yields 1.25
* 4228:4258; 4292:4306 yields 0.85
